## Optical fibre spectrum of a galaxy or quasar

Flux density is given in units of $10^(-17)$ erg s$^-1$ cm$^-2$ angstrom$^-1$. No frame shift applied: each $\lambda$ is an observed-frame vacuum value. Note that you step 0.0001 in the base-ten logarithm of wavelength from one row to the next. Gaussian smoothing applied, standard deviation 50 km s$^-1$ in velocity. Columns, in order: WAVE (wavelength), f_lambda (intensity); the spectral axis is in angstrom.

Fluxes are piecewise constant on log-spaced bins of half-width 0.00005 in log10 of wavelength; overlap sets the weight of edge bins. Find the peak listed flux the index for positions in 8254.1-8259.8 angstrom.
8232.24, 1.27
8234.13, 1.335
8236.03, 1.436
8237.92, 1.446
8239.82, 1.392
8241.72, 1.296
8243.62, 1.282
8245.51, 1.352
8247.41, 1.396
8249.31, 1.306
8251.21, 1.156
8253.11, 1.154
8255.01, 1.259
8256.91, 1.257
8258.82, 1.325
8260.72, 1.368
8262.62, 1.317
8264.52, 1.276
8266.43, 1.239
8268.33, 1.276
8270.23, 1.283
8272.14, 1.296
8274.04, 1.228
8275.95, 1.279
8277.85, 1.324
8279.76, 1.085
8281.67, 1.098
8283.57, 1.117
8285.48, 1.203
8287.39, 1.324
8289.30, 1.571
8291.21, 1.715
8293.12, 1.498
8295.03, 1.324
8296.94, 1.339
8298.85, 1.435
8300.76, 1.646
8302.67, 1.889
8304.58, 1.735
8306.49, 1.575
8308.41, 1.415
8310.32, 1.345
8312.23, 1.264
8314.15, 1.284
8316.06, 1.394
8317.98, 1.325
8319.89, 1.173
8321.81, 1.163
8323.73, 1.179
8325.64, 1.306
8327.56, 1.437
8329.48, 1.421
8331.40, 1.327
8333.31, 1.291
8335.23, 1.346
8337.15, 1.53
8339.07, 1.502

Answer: 1.325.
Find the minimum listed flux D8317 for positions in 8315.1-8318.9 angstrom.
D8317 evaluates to 1.325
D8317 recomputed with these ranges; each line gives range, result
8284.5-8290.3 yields 1.203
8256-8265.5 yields 1.257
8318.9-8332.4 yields 1.163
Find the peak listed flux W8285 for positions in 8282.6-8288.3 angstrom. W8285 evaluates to 1.324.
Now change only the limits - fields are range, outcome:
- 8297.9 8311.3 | 1.889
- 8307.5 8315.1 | 1.415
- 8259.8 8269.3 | 1.368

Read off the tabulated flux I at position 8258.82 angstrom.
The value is 1.325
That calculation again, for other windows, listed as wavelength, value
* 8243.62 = 1.282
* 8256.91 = 1.257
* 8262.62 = 1.317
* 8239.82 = 1.392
